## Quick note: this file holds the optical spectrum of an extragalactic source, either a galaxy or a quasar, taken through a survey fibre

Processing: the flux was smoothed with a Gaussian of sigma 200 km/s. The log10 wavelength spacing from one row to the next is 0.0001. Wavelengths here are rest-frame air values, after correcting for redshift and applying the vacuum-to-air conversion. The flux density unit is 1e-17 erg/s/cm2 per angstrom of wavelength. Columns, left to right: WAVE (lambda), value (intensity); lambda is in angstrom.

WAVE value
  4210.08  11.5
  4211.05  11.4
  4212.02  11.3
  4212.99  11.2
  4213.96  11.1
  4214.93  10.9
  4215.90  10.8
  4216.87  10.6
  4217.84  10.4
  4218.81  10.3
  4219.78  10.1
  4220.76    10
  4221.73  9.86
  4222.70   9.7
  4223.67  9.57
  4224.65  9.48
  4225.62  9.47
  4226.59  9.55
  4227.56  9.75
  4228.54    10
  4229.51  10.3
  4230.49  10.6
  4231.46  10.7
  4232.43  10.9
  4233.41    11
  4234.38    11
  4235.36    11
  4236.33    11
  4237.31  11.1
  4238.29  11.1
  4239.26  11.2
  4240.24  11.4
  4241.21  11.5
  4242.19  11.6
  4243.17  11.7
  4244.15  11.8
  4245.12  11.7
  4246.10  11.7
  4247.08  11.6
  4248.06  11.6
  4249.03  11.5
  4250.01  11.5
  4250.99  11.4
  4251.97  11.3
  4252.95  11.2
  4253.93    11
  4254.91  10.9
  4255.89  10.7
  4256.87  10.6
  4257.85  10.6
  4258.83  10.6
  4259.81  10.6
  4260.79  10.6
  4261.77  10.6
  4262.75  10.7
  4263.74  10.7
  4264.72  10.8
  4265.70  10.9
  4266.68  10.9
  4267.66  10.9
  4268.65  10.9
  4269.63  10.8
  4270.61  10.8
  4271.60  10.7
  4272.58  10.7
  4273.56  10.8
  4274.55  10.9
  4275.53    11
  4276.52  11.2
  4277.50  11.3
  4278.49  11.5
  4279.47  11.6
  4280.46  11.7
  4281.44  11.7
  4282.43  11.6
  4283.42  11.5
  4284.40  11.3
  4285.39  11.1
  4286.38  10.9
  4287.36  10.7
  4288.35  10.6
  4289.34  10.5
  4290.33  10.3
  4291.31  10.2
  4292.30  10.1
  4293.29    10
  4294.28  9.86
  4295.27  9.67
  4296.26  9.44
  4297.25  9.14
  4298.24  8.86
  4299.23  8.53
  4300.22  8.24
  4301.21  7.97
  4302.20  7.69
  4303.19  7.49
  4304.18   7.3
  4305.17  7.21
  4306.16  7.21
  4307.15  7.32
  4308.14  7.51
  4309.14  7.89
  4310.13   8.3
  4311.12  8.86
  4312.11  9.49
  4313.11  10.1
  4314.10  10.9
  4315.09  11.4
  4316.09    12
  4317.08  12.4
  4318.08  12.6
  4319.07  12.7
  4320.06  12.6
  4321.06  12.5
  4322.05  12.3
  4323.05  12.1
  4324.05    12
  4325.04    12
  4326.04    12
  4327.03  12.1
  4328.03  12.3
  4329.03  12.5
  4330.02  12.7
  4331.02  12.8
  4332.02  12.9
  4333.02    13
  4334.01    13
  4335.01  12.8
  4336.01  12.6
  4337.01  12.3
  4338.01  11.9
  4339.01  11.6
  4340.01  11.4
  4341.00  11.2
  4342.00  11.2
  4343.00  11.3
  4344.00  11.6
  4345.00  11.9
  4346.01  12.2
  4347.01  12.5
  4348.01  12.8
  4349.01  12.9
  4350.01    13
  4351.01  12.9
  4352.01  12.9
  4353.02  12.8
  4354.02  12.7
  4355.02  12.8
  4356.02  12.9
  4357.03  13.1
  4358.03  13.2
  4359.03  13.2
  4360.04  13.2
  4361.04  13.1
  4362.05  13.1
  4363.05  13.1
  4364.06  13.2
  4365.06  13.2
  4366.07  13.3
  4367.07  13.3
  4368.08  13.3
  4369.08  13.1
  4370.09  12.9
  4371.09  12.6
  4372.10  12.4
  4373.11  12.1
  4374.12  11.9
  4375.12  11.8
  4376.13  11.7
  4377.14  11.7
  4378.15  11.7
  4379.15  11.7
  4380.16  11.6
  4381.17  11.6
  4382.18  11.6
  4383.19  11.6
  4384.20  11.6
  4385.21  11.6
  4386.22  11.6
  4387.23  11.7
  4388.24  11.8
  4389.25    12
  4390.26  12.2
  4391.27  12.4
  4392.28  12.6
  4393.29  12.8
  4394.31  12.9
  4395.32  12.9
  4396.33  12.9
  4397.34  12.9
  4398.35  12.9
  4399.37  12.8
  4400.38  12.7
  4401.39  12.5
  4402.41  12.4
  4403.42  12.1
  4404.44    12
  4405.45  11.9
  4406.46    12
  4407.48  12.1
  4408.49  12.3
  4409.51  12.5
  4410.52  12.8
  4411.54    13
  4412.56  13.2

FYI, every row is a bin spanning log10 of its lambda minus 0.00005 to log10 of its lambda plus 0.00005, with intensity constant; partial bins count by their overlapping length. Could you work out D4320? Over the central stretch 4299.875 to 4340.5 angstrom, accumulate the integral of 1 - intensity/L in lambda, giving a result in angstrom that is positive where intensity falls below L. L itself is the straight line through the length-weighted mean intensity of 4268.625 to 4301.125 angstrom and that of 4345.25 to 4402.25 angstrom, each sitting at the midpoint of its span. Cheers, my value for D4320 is 1.8 angstrom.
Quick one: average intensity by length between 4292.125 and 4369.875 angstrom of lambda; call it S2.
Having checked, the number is 11.4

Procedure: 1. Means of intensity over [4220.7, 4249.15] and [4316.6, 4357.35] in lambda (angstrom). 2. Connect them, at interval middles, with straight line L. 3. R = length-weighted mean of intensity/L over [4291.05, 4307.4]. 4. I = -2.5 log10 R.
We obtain 0.342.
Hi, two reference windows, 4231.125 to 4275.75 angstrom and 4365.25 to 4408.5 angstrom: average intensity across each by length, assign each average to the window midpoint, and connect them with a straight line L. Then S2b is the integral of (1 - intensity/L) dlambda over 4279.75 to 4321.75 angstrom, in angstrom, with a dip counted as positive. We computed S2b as 5.6 angstrom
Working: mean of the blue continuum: 11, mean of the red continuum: 12.3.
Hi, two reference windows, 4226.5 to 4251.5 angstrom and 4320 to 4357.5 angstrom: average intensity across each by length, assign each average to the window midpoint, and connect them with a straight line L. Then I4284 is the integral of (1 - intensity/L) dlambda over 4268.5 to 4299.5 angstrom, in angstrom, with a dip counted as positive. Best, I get 2.75 angstrom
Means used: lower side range 11.1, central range 10.6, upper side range 12.4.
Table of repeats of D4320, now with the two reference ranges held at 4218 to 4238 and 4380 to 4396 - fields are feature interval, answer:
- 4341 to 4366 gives -2.17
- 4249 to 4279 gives -0.67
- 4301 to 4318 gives 3.34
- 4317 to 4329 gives -1.03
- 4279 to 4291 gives -0.22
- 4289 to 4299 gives 1.13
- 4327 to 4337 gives -1.09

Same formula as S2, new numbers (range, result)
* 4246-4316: 10.2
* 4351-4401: 12.5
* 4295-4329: 10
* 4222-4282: 10.9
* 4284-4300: 10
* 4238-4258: 11.3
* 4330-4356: 12.4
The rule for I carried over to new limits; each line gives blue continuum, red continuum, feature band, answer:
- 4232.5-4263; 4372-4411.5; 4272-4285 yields 0.008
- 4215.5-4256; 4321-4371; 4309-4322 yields 0.099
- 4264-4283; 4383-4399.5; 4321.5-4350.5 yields -0.046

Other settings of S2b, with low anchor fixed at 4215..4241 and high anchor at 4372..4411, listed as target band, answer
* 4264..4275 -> 0.05 angstrom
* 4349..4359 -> -0.99 angstrom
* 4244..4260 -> -0.75 angstrom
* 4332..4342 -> -0.52 angstrom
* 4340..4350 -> -0.26 angstrom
